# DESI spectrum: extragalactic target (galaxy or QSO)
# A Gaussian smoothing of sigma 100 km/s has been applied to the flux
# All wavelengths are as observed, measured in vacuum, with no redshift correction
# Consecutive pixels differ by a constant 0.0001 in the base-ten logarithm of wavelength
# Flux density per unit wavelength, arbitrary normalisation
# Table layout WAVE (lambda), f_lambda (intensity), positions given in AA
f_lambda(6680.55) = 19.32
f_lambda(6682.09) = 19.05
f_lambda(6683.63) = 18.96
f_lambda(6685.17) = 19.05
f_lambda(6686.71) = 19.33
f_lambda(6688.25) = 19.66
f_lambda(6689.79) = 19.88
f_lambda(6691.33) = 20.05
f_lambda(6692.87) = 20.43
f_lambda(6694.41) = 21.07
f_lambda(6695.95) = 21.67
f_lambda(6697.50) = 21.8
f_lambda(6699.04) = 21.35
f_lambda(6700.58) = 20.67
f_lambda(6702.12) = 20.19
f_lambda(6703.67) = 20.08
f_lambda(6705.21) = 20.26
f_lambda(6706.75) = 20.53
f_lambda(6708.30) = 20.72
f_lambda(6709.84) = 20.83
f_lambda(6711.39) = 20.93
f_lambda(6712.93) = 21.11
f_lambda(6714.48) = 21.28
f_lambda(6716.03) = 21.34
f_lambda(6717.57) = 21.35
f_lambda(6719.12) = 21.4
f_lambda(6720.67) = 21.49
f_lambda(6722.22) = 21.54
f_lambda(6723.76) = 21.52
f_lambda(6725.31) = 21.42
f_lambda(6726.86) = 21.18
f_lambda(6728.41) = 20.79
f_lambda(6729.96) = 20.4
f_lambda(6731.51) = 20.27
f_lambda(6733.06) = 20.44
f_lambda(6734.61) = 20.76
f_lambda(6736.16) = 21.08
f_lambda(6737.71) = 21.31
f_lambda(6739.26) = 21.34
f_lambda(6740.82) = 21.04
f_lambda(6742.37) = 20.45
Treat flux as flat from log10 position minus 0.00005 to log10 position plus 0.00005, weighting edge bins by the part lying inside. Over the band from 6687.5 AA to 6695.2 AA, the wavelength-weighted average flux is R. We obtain 20.2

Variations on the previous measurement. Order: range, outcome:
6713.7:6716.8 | 21.3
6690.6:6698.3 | 21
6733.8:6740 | 21.1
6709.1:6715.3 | 21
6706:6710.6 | 20.7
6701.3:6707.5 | 20.3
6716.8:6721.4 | 21.4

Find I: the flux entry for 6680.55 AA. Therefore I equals 19.32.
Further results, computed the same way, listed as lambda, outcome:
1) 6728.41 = 20.79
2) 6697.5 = 21.8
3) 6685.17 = 19.05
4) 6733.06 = 20.44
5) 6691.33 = 20.05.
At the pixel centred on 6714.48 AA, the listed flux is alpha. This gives 21.28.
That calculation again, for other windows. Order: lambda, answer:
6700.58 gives 20.67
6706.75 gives 20.53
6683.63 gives 18.96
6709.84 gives 20.83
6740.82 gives 21.04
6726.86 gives 21.18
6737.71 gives 21.31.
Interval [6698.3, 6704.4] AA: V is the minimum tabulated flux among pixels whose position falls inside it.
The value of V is 20.08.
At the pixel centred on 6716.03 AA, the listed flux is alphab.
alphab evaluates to 21.34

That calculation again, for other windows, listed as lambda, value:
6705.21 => 20.26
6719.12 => 21.4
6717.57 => 21.35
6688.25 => 19.66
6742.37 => 20.45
